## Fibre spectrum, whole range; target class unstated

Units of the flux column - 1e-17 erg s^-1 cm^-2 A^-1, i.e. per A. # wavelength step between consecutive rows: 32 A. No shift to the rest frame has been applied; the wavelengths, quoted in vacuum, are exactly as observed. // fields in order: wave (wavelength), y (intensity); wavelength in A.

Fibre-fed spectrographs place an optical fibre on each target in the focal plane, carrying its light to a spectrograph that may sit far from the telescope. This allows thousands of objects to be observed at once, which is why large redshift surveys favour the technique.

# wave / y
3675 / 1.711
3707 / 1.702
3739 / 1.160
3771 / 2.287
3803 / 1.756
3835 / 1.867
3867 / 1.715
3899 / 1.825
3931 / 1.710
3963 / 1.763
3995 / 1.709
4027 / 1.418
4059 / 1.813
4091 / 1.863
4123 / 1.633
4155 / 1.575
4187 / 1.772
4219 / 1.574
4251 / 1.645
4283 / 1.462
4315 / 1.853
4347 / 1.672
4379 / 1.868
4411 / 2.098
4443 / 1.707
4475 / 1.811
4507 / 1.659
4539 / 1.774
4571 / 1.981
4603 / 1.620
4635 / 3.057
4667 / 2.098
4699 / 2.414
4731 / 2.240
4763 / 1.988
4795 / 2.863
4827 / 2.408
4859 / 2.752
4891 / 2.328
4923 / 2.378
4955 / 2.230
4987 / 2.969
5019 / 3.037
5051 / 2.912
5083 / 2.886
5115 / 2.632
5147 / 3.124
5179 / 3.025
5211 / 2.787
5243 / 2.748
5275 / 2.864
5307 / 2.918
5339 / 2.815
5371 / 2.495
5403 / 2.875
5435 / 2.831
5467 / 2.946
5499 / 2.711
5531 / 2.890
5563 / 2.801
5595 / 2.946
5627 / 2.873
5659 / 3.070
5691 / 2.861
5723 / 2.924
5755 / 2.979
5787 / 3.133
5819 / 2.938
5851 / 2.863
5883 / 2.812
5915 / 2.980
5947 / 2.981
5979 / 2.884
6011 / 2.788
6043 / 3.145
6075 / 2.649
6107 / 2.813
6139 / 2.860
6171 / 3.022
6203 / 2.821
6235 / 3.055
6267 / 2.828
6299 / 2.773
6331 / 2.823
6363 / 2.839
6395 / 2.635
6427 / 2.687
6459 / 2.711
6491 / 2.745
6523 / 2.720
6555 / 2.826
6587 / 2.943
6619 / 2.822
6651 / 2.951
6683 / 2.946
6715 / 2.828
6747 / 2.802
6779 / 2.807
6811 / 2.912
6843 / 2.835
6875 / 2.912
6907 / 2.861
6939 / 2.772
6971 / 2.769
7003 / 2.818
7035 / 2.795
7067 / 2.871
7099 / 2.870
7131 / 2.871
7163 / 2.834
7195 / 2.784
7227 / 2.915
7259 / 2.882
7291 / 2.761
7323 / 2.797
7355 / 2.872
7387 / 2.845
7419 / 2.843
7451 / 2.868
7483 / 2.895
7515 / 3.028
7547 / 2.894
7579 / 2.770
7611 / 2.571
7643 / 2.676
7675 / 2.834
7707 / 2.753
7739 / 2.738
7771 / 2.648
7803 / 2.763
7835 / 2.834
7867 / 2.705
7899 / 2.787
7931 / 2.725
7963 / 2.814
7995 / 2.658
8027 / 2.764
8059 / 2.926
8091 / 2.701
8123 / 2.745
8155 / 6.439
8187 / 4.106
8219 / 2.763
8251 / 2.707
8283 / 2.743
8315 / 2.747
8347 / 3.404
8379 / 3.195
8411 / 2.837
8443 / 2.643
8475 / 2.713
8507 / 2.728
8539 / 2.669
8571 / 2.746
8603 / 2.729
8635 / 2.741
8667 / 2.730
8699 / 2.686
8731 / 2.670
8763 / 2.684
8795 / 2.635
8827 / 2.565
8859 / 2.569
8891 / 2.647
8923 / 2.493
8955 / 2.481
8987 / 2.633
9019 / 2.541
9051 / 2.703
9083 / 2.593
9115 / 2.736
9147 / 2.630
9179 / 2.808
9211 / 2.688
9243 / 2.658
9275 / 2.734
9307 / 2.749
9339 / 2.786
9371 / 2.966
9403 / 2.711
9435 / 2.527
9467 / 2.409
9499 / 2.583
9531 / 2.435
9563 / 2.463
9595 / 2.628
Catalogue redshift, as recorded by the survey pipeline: 0.244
